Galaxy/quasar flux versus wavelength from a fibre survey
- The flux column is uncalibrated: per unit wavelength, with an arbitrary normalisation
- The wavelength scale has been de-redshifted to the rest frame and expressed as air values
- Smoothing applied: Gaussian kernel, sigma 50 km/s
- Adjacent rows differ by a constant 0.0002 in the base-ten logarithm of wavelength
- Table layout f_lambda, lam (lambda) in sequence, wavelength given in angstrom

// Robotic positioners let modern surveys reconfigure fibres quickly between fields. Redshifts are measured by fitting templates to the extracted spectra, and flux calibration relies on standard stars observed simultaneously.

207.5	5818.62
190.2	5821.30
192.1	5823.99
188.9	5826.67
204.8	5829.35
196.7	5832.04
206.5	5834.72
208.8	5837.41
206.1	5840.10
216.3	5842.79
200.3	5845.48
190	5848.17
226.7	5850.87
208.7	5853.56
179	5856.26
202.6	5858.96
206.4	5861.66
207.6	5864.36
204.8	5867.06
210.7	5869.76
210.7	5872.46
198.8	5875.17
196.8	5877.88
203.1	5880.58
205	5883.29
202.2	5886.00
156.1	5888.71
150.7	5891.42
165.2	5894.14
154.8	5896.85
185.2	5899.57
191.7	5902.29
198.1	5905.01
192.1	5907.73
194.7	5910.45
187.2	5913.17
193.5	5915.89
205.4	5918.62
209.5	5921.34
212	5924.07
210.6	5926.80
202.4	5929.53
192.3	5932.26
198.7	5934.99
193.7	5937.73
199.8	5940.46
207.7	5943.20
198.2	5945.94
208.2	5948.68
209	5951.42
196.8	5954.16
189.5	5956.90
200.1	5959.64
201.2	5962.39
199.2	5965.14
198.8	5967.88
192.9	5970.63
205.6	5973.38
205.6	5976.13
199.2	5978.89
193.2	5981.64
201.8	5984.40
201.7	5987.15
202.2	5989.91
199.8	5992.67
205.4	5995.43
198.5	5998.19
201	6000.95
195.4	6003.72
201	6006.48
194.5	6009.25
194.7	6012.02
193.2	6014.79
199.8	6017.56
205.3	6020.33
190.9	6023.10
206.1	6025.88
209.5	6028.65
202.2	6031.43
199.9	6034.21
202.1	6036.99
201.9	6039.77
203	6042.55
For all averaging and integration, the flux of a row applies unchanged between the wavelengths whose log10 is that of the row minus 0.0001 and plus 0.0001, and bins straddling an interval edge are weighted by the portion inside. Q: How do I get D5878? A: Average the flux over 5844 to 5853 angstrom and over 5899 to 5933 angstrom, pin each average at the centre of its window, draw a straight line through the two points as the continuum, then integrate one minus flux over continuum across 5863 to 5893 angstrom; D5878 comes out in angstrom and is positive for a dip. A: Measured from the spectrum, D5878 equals 1.2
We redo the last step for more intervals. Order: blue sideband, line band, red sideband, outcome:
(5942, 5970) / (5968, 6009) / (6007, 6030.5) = 0.0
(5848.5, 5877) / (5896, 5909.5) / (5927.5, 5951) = 1.1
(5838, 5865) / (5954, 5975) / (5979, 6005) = 0.3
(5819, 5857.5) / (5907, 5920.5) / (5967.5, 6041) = 0.4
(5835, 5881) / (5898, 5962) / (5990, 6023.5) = 0.9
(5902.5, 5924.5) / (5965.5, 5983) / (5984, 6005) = 0.1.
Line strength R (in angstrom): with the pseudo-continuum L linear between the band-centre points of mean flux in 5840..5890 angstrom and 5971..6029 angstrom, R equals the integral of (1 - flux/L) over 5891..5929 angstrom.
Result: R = 1.97 angstrom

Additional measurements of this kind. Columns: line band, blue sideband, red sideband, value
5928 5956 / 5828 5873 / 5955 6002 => 0.1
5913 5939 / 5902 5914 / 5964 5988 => -0.8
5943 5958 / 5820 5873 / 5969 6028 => -0.1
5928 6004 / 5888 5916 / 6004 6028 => -4.1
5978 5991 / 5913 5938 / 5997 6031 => 0.0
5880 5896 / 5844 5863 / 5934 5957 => 1.8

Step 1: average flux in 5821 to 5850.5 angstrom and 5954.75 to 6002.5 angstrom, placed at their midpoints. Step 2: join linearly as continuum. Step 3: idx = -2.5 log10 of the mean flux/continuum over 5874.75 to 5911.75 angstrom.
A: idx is 0.09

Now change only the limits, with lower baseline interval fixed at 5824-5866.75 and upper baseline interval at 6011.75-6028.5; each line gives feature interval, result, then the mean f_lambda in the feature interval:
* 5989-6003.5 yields -0.005 mag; 201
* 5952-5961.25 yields 0.021 mag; 197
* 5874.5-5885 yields 0.006 mag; 201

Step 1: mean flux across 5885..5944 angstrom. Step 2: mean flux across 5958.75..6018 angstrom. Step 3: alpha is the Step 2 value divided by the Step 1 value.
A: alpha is 1.0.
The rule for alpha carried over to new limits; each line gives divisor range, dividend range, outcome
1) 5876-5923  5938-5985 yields 1.06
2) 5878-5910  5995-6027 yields 1.08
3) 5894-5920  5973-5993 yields 1.07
